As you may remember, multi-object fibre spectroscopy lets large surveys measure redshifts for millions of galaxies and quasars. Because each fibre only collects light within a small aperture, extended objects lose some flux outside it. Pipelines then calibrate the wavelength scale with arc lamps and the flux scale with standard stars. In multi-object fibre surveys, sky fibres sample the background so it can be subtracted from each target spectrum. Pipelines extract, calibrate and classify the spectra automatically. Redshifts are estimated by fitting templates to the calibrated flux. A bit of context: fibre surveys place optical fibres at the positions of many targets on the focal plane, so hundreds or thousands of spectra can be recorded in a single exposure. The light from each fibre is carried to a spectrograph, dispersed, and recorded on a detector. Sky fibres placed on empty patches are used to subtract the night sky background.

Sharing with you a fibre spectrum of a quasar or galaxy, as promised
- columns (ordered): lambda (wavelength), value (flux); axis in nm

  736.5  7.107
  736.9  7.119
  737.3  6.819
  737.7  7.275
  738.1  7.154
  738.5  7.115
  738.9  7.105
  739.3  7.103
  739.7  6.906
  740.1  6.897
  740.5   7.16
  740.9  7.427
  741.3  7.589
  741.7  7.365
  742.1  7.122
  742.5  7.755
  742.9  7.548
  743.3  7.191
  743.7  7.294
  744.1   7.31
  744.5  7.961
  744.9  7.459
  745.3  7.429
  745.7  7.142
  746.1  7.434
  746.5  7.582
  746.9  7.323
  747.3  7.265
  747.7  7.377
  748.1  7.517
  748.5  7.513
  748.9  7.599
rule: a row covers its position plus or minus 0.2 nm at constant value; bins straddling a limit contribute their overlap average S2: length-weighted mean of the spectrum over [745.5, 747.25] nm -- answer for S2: 7.36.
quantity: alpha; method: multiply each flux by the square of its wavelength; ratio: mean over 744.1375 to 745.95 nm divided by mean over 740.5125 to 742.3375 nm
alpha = 1.03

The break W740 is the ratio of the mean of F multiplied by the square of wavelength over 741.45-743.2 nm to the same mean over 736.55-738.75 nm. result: 1.1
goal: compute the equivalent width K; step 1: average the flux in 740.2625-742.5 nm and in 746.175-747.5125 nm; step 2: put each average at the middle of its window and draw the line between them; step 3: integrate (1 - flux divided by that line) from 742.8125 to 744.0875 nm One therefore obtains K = 0.01 nm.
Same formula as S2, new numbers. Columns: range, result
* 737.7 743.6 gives 7.25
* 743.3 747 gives 7.43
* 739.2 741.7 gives 7.2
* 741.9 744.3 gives 7.37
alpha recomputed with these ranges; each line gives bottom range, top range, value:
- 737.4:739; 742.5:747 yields 1.06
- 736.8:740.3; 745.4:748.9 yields 1.07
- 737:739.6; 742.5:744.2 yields 1.06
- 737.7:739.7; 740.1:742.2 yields 1.03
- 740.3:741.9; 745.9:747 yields 1.02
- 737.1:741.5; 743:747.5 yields 1.05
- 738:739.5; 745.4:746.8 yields 1.06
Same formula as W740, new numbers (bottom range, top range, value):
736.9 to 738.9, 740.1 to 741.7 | 1.04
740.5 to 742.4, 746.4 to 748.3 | 1.02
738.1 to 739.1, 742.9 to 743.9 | 1.04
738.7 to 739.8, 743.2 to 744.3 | 1.04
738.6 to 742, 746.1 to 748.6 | 1.05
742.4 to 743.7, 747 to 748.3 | 1.00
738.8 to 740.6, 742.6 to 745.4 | 1.08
